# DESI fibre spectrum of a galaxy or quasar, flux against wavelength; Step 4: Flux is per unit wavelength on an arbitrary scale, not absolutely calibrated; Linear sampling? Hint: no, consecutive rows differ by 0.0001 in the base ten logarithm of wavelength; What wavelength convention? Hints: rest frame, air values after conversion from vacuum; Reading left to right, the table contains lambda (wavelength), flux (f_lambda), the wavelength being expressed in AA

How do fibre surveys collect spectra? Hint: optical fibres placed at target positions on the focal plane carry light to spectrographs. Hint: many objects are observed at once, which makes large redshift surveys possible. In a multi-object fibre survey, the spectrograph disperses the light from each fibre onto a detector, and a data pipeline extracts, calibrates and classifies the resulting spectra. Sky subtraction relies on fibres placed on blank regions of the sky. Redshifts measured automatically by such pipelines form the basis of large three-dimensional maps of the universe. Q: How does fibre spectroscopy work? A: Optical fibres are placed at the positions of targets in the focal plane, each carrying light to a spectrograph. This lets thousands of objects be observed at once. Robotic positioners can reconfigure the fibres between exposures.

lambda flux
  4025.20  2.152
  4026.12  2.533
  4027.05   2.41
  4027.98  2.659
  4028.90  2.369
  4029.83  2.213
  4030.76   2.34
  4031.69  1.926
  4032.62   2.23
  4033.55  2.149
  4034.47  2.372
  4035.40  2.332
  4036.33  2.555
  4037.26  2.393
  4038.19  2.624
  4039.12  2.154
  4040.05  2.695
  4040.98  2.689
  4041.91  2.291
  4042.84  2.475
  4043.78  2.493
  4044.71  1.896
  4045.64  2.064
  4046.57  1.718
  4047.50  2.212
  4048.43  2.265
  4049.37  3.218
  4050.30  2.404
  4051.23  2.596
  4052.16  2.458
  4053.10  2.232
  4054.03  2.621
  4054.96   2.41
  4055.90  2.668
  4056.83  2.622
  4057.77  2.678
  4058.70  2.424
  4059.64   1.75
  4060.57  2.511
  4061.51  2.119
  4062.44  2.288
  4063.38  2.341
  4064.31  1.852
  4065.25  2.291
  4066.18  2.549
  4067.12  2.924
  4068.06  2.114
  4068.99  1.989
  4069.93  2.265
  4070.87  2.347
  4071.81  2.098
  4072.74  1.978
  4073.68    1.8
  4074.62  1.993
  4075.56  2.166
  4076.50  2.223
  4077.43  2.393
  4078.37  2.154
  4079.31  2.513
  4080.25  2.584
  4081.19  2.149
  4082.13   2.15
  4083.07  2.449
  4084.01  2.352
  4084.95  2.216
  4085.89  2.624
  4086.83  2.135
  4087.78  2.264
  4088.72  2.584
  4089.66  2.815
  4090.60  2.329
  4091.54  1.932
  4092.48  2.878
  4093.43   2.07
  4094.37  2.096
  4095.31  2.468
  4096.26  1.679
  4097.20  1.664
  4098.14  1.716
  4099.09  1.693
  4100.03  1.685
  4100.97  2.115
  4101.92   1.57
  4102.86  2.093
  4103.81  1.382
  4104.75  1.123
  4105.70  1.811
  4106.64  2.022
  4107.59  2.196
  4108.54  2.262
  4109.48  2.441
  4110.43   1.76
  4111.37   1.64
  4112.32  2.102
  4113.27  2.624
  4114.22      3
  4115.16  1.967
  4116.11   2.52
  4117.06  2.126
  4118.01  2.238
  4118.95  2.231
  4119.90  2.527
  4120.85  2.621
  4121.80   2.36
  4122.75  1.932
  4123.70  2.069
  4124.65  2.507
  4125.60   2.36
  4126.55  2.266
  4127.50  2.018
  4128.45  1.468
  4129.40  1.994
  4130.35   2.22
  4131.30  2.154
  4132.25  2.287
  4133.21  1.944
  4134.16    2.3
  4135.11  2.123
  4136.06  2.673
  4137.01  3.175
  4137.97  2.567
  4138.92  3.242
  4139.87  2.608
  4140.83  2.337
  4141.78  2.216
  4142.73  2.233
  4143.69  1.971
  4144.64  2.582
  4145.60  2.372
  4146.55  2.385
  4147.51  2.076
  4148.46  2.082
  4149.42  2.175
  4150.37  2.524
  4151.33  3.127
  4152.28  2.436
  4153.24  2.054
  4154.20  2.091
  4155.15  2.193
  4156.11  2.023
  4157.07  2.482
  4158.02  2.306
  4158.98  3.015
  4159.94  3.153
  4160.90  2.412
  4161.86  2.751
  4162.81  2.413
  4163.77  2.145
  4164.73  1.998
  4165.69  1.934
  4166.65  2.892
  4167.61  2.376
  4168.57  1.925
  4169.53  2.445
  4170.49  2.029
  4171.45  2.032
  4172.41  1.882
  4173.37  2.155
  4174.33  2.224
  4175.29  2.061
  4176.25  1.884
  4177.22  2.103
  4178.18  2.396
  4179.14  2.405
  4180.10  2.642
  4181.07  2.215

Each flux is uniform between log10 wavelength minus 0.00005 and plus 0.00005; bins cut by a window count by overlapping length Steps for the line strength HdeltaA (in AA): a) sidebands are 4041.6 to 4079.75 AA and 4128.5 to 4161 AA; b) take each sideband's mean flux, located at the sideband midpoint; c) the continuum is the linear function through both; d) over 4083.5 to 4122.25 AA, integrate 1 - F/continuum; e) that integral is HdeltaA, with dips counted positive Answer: 3.3 AA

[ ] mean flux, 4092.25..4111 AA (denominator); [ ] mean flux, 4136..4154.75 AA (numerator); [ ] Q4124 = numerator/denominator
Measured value 1.3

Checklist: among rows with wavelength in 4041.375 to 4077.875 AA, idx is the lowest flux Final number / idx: 1.718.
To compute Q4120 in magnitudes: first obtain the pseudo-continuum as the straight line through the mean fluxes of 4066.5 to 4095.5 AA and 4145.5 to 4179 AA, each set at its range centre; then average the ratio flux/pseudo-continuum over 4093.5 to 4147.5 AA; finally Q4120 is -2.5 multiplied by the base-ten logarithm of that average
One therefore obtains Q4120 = 0.060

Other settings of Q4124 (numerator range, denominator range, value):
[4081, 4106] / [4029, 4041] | 0.88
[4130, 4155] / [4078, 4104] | 1.10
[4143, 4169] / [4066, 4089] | 1.04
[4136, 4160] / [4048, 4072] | 1.03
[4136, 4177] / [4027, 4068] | 0.99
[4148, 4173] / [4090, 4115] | 1.16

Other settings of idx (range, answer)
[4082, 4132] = 1.123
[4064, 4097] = 1.679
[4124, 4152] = 1.468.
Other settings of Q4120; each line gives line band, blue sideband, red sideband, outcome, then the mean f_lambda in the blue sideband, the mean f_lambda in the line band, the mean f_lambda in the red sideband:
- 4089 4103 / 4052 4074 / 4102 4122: 0.07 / 2.31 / 2.06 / 2.13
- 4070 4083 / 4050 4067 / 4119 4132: 0.06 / 2.39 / 2.21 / 2.19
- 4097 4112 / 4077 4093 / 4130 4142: 0.30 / 2.38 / 1.83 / 2.46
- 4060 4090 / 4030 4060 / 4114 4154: 0.03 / 2.37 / 2.28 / 2.33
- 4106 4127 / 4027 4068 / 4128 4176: 0.04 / 2.37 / 2.26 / 2.32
